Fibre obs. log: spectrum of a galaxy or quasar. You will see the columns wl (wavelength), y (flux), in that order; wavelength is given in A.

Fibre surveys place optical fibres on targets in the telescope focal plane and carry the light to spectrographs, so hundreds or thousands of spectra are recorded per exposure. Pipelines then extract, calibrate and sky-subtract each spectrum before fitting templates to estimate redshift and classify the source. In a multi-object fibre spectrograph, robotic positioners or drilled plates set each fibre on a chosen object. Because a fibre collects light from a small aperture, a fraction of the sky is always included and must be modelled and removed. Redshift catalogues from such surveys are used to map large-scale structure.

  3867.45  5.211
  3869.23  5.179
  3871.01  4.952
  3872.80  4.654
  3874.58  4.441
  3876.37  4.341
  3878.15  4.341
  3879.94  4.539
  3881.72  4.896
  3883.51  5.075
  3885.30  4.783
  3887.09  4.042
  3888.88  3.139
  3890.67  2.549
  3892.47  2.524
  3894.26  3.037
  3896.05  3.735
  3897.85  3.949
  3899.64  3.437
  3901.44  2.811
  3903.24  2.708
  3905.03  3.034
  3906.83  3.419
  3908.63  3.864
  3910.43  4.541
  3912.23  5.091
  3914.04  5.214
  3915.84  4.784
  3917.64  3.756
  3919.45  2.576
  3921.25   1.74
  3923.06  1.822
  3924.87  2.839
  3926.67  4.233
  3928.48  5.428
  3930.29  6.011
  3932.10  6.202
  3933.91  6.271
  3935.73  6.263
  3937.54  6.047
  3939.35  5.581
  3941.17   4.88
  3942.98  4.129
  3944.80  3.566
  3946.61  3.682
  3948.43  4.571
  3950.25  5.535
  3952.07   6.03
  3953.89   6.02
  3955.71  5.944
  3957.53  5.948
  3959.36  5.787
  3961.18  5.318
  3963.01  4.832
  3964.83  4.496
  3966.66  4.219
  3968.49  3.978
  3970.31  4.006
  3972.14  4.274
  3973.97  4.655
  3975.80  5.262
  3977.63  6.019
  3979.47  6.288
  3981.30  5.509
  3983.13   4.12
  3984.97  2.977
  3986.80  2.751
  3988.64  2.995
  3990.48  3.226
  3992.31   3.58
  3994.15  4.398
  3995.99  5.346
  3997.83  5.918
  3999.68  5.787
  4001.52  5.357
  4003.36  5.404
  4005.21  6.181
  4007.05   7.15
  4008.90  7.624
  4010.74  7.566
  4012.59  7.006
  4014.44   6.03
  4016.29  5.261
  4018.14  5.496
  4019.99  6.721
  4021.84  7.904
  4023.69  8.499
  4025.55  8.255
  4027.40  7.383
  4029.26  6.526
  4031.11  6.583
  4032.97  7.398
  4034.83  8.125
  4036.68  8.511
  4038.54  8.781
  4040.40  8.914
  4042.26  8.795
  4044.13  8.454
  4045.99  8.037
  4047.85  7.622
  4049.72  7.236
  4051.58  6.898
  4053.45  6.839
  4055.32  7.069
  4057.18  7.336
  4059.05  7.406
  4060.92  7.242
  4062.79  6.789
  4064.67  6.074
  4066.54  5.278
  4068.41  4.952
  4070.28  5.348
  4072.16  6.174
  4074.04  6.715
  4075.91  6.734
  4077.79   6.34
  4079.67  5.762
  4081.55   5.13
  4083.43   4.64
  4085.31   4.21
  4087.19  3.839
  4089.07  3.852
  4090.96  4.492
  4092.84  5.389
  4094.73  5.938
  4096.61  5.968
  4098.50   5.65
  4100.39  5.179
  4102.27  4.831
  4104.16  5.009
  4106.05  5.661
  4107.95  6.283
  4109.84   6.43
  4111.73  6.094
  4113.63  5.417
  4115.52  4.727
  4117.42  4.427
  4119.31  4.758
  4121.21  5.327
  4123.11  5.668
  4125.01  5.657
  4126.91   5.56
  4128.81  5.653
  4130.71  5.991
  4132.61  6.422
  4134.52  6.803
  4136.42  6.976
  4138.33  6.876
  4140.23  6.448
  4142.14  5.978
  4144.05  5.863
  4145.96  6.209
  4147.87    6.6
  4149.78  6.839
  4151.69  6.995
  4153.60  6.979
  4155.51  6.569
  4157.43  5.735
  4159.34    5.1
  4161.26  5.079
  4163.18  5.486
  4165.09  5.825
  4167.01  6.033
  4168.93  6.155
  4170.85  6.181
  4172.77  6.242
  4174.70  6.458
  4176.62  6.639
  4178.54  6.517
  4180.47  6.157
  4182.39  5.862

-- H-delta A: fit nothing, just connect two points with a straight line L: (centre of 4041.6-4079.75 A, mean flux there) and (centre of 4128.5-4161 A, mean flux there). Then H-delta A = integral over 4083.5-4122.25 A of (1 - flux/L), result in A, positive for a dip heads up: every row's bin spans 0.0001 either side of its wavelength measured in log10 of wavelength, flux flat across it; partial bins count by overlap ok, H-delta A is 8.3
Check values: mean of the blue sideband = 6.82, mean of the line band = 5.16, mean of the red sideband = 6.34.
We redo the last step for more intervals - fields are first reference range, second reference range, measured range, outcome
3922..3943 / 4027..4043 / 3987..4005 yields 5.7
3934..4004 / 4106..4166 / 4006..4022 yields -4.7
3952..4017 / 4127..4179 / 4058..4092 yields 0.8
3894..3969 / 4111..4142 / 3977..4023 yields -4.8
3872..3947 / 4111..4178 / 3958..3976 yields -0.4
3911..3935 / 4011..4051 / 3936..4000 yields 8.8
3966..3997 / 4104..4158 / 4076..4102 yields 1.8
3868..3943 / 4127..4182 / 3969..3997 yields 2.8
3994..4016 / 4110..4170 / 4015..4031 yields -2.1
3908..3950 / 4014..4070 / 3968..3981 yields 1.4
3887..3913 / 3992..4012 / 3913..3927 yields 2.0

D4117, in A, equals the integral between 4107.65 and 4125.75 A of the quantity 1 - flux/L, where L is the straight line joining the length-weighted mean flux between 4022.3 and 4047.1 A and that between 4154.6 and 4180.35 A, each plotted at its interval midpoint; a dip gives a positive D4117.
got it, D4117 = 3.6 A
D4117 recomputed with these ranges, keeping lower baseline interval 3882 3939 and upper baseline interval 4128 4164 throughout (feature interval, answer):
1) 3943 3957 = -1.9 A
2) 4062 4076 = -1.1 A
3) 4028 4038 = -4.4 A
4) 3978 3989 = 1.1 A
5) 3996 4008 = -2.5 A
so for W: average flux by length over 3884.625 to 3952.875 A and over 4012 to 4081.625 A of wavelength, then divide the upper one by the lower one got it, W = 1.7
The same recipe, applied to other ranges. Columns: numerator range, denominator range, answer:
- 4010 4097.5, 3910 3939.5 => 1.44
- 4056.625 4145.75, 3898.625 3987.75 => 1.26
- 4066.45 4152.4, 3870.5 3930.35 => 1.47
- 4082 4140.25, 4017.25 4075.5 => 0.76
